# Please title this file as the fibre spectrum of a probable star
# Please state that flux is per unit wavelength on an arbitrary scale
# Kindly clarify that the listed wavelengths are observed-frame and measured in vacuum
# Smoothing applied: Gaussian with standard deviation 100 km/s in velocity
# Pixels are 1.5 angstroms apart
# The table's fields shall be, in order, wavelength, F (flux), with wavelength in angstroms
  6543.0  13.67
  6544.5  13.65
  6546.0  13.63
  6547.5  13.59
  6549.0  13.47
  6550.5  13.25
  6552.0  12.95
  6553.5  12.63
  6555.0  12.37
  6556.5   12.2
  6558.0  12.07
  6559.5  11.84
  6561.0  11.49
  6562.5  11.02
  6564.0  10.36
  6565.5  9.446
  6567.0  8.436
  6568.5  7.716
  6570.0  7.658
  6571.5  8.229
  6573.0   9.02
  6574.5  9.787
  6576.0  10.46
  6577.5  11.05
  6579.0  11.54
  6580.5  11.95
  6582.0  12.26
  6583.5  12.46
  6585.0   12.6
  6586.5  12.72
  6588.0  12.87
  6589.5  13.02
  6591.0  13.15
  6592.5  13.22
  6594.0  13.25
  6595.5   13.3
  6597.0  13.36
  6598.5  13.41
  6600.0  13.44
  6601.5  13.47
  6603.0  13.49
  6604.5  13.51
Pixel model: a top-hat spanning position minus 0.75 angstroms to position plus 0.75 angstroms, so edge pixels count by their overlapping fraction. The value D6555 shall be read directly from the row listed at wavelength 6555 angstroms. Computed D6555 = 12.37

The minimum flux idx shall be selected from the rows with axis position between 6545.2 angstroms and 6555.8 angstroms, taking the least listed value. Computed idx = 12.37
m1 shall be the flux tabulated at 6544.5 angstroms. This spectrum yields 13.65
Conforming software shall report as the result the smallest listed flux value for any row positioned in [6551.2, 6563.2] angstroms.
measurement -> 11.02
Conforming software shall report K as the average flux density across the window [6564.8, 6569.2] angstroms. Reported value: 8.53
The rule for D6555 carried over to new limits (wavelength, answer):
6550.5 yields 13.25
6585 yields 12.6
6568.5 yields 7.716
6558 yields 12.07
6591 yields 13.15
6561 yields 11.49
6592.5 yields 13.22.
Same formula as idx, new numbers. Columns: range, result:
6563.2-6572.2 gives 7.658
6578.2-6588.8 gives 11.54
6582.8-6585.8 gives 12.46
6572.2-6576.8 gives 9.02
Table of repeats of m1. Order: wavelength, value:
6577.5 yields 11.05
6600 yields 13.44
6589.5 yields 13.02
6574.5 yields 9.787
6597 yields 13.36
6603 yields 13.49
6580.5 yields 11.95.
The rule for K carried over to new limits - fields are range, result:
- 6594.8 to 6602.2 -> 13.4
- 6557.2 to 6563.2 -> 11.6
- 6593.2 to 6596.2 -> 13.3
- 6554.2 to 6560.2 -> 12.1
